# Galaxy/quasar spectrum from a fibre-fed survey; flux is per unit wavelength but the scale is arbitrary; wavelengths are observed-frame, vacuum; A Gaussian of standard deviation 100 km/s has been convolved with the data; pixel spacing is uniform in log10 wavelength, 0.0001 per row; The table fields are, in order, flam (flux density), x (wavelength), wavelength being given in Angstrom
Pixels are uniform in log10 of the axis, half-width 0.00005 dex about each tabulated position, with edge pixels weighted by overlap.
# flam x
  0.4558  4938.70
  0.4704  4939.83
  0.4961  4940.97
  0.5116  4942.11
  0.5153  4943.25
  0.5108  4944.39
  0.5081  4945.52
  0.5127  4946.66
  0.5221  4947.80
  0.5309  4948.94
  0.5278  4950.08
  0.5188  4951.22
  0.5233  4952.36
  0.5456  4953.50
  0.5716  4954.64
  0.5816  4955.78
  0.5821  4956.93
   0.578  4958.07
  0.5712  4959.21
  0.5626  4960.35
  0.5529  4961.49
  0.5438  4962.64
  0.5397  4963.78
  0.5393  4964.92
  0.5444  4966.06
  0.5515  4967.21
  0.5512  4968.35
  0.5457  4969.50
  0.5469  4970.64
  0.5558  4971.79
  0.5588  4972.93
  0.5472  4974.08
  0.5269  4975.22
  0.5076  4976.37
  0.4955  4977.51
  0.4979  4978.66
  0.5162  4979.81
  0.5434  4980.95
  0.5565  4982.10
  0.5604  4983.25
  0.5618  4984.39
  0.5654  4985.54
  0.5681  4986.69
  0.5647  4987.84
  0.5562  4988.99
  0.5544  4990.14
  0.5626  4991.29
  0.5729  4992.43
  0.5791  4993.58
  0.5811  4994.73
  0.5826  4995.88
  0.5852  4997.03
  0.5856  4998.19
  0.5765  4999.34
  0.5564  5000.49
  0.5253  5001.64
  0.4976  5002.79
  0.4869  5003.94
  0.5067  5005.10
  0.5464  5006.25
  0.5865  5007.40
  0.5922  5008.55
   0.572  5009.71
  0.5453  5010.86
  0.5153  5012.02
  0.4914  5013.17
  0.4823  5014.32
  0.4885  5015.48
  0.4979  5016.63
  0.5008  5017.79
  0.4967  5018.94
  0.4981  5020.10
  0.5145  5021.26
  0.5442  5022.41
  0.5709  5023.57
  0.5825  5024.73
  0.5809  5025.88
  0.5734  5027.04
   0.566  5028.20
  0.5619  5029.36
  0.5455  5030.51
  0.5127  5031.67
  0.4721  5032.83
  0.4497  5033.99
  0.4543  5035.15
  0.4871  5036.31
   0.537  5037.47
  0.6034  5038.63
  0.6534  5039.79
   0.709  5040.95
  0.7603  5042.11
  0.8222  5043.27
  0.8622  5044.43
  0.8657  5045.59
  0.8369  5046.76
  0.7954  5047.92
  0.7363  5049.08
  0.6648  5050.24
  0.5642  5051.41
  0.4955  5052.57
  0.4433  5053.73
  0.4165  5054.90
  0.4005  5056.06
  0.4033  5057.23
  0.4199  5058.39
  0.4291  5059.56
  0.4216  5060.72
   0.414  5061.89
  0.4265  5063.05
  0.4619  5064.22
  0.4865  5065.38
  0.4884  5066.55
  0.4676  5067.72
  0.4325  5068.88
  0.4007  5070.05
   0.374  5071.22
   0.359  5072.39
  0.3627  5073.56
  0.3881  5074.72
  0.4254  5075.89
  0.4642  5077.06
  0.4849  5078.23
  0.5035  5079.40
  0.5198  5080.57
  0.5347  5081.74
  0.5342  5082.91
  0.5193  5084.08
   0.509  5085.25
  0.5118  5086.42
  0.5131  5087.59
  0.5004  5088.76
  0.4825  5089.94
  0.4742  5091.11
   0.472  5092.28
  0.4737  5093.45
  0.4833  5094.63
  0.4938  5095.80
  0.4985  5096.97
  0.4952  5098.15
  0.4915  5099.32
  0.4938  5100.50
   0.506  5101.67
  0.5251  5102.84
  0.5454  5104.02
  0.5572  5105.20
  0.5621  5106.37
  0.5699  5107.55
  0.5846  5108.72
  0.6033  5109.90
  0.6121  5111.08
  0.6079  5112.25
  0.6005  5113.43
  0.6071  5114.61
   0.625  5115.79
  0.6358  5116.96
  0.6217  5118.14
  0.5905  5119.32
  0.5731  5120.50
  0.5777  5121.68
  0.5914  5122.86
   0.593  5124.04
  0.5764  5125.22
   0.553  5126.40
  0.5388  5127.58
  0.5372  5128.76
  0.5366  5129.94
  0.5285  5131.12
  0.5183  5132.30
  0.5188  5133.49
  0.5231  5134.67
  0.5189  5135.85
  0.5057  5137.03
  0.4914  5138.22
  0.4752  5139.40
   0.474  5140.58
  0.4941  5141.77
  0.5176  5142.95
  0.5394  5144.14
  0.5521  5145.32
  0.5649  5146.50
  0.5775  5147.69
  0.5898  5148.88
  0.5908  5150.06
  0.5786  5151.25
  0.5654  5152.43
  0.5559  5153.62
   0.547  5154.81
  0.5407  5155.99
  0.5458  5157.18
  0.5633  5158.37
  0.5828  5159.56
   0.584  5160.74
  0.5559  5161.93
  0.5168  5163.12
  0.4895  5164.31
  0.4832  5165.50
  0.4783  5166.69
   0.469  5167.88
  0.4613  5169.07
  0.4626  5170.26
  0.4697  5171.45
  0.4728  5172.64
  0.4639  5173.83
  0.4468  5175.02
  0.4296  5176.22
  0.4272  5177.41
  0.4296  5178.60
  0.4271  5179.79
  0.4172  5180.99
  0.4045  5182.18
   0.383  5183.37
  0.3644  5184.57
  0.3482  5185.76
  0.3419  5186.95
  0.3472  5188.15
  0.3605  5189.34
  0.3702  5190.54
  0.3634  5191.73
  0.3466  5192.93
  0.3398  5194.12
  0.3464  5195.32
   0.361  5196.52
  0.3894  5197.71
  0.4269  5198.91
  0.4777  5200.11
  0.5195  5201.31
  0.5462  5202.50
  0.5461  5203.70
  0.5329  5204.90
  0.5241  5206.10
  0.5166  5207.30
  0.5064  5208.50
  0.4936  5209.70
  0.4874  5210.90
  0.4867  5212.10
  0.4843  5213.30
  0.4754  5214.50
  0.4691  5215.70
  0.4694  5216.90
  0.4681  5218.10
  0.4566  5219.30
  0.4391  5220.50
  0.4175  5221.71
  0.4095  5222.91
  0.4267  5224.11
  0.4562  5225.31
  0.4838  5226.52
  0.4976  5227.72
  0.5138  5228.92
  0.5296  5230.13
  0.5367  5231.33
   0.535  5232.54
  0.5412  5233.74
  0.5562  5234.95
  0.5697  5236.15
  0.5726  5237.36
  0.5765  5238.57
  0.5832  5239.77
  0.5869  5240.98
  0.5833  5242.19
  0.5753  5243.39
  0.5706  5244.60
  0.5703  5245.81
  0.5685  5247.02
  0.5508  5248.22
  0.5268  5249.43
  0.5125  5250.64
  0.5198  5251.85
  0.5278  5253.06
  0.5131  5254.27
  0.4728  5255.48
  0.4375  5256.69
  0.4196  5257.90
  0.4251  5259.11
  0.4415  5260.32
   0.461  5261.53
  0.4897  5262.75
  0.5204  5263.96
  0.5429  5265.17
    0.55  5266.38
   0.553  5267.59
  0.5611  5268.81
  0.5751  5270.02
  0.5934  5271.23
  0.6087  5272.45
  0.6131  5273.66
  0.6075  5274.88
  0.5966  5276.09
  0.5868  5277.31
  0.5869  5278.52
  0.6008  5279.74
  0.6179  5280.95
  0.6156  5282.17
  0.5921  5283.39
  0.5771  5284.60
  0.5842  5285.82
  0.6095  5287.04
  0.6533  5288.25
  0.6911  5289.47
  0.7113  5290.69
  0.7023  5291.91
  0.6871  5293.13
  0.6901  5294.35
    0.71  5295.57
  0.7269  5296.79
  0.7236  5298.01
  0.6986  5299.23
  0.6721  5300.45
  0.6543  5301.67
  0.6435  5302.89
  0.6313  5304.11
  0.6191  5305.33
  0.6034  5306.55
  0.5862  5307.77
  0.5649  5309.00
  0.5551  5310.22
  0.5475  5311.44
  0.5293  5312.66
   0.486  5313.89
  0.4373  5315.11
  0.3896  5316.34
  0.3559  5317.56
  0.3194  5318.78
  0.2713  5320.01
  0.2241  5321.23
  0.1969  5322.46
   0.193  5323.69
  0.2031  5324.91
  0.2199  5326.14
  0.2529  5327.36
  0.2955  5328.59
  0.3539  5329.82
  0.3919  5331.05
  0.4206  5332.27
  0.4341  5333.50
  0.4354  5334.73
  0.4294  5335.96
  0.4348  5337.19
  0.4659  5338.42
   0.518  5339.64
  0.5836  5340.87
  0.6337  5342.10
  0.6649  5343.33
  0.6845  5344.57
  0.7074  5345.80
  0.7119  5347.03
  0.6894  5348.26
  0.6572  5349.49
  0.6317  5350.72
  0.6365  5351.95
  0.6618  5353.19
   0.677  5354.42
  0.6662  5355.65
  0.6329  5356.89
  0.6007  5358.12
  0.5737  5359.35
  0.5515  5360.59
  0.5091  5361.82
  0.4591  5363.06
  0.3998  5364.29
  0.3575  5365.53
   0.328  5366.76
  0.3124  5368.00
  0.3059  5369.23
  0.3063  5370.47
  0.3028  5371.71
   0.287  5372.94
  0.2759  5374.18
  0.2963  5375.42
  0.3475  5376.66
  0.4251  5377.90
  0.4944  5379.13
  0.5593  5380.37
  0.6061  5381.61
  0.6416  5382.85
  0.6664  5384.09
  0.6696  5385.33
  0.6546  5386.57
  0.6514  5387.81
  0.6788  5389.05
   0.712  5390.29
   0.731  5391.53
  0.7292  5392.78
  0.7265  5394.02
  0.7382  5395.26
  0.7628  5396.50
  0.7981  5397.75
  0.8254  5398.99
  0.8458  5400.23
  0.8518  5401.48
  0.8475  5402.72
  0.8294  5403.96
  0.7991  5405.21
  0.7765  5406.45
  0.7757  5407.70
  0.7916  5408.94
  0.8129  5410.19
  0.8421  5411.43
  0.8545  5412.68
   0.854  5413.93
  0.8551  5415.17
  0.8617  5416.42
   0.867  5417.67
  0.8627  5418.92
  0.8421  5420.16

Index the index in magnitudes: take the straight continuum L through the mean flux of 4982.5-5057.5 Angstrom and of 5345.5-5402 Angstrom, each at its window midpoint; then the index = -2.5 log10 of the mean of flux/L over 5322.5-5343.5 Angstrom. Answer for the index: 0.41 mag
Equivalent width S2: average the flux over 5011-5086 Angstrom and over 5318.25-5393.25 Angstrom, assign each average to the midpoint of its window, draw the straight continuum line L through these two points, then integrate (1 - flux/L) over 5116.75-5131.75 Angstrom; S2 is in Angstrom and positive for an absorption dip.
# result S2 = -1.6 Angstrom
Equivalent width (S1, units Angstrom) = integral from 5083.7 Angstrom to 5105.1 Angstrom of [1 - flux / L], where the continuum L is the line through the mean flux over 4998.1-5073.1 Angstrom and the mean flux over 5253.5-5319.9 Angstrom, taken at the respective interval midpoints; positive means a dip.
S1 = 1.81 Angstrom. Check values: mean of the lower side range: 0.54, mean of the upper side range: 0.571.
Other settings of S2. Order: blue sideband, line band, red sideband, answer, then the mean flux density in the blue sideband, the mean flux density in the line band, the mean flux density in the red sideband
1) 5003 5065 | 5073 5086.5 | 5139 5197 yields 1.18 Angstrom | 0.554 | 0.479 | 0.47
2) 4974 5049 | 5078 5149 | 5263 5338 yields 2.11 Angstrom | 0.571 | 0.538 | 0.525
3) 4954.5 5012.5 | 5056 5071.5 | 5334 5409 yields 3.54 Angstrom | 0.552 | 0.433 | 0.594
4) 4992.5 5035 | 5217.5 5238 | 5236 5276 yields 1.67 Angstrom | 0.537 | 0.495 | 0.539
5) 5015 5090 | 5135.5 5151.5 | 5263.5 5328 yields 0.03 Angstrom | 0.528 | 0.533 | 0.544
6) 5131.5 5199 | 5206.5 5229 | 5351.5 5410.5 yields 1.46 Angstrom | 0.472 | 0.471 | 0.601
